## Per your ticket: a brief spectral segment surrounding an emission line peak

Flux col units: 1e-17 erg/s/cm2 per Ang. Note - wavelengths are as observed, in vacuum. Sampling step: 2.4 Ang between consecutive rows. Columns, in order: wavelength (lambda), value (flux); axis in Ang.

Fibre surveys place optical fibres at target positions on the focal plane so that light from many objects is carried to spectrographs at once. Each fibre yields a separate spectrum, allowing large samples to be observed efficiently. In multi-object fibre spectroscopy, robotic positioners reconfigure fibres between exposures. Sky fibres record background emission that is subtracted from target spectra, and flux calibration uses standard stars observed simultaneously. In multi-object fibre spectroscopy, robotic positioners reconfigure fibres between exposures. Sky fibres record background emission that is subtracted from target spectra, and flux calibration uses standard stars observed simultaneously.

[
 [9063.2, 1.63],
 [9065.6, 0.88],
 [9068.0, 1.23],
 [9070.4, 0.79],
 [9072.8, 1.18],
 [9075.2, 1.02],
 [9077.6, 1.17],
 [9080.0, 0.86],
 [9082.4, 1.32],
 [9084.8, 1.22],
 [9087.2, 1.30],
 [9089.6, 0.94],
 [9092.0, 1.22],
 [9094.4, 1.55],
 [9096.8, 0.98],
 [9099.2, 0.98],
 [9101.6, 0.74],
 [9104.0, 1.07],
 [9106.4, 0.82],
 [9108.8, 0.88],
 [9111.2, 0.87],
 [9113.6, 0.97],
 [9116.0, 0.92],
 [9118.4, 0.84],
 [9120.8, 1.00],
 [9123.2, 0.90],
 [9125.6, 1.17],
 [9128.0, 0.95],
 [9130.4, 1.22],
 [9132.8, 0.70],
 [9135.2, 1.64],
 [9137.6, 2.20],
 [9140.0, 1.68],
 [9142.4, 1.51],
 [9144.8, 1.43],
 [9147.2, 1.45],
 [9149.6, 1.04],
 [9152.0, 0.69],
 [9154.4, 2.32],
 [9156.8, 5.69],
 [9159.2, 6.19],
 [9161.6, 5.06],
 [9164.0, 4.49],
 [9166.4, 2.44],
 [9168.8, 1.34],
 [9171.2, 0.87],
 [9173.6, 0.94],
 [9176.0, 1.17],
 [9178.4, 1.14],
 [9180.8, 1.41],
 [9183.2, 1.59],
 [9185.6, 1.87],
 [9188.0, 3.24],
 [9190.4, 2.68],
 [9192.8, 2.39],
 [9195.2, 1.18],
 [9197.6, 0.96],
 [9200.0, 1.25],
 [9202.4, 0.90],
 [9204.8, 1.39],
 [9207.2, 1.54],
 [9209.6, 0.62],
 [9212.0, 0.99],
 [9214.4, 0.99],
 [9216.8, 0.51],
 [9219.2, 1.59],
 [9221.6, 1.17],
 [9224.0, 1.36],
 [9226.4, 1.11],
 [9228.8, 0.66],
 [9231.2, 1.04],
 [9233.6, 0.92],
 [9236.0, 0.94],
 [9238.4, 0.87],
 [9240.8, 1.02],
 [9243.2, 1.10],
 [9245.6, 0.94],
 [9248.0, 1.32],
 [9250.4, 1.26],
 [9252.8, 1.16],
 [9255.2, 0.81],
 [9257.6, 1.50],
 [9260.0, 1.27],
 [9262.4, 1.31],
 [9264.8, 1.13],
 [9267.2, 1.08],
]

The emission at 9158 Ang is H-alpha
